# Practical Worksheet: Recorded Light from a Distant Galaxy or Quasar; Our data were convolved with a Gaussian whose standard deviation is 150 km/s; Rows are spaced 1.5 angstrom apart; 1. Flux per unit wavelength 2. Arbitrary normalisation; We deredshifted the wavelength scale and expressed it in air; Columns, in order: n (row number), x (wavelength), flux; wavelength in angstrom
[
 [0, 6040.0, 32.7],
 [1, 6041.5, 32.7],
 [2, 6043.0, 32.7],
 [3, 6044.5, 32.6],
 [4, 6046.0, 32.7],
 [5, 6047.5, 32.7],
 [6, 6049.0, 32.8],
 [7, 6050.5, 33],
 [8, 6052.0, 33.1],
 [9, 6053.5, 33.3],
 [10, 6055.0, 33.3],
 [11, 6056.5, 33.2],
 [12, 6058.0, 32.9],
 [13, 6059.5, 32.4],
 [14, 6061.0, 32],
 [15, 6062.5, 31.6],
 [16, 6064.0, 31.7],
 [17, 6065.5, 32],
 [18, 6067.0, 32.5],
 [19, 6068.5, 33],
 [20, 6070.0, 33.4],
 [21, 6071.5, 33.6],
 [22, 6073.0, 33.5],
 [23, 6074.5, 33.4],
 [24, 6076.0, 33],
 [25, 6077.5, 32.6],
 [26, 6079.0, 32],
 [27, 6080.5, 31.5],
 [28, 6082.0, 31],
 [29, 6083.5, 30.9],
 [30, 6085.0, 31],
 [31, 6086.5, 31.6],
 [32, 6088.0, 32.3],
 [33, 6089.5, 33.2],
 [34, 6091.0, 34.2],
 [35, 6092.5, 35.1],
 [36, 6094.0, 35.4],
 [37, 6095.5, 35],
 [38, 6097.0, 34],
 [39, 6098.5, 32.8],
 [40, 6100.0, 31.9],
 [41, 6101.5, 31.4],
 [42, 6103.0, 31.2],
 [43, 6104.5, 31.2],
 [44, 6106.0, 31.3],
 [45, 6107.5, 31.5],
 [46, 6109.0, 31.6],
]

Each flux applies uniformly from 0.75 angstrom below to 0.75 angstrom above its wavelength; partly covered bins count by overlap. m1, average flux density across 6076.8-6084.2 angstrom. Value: 31.6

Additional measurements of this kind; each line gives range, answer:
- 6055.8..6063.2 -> 32.4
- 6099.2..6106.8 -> 31.4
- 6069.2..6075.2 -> 33.5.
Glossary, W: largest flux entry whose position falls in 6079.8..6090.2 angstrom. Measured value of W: 33.2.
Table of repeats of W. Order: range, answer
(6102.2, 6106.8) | 31.3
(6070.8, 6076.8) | 33.6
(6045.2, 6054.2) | 33.3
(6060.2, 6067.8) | 32.5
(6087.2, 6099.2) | 35.4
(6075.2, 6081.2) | 33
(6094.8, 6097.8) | 35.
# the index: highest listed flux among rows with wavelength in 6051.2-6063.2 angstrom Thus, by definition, 33.3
